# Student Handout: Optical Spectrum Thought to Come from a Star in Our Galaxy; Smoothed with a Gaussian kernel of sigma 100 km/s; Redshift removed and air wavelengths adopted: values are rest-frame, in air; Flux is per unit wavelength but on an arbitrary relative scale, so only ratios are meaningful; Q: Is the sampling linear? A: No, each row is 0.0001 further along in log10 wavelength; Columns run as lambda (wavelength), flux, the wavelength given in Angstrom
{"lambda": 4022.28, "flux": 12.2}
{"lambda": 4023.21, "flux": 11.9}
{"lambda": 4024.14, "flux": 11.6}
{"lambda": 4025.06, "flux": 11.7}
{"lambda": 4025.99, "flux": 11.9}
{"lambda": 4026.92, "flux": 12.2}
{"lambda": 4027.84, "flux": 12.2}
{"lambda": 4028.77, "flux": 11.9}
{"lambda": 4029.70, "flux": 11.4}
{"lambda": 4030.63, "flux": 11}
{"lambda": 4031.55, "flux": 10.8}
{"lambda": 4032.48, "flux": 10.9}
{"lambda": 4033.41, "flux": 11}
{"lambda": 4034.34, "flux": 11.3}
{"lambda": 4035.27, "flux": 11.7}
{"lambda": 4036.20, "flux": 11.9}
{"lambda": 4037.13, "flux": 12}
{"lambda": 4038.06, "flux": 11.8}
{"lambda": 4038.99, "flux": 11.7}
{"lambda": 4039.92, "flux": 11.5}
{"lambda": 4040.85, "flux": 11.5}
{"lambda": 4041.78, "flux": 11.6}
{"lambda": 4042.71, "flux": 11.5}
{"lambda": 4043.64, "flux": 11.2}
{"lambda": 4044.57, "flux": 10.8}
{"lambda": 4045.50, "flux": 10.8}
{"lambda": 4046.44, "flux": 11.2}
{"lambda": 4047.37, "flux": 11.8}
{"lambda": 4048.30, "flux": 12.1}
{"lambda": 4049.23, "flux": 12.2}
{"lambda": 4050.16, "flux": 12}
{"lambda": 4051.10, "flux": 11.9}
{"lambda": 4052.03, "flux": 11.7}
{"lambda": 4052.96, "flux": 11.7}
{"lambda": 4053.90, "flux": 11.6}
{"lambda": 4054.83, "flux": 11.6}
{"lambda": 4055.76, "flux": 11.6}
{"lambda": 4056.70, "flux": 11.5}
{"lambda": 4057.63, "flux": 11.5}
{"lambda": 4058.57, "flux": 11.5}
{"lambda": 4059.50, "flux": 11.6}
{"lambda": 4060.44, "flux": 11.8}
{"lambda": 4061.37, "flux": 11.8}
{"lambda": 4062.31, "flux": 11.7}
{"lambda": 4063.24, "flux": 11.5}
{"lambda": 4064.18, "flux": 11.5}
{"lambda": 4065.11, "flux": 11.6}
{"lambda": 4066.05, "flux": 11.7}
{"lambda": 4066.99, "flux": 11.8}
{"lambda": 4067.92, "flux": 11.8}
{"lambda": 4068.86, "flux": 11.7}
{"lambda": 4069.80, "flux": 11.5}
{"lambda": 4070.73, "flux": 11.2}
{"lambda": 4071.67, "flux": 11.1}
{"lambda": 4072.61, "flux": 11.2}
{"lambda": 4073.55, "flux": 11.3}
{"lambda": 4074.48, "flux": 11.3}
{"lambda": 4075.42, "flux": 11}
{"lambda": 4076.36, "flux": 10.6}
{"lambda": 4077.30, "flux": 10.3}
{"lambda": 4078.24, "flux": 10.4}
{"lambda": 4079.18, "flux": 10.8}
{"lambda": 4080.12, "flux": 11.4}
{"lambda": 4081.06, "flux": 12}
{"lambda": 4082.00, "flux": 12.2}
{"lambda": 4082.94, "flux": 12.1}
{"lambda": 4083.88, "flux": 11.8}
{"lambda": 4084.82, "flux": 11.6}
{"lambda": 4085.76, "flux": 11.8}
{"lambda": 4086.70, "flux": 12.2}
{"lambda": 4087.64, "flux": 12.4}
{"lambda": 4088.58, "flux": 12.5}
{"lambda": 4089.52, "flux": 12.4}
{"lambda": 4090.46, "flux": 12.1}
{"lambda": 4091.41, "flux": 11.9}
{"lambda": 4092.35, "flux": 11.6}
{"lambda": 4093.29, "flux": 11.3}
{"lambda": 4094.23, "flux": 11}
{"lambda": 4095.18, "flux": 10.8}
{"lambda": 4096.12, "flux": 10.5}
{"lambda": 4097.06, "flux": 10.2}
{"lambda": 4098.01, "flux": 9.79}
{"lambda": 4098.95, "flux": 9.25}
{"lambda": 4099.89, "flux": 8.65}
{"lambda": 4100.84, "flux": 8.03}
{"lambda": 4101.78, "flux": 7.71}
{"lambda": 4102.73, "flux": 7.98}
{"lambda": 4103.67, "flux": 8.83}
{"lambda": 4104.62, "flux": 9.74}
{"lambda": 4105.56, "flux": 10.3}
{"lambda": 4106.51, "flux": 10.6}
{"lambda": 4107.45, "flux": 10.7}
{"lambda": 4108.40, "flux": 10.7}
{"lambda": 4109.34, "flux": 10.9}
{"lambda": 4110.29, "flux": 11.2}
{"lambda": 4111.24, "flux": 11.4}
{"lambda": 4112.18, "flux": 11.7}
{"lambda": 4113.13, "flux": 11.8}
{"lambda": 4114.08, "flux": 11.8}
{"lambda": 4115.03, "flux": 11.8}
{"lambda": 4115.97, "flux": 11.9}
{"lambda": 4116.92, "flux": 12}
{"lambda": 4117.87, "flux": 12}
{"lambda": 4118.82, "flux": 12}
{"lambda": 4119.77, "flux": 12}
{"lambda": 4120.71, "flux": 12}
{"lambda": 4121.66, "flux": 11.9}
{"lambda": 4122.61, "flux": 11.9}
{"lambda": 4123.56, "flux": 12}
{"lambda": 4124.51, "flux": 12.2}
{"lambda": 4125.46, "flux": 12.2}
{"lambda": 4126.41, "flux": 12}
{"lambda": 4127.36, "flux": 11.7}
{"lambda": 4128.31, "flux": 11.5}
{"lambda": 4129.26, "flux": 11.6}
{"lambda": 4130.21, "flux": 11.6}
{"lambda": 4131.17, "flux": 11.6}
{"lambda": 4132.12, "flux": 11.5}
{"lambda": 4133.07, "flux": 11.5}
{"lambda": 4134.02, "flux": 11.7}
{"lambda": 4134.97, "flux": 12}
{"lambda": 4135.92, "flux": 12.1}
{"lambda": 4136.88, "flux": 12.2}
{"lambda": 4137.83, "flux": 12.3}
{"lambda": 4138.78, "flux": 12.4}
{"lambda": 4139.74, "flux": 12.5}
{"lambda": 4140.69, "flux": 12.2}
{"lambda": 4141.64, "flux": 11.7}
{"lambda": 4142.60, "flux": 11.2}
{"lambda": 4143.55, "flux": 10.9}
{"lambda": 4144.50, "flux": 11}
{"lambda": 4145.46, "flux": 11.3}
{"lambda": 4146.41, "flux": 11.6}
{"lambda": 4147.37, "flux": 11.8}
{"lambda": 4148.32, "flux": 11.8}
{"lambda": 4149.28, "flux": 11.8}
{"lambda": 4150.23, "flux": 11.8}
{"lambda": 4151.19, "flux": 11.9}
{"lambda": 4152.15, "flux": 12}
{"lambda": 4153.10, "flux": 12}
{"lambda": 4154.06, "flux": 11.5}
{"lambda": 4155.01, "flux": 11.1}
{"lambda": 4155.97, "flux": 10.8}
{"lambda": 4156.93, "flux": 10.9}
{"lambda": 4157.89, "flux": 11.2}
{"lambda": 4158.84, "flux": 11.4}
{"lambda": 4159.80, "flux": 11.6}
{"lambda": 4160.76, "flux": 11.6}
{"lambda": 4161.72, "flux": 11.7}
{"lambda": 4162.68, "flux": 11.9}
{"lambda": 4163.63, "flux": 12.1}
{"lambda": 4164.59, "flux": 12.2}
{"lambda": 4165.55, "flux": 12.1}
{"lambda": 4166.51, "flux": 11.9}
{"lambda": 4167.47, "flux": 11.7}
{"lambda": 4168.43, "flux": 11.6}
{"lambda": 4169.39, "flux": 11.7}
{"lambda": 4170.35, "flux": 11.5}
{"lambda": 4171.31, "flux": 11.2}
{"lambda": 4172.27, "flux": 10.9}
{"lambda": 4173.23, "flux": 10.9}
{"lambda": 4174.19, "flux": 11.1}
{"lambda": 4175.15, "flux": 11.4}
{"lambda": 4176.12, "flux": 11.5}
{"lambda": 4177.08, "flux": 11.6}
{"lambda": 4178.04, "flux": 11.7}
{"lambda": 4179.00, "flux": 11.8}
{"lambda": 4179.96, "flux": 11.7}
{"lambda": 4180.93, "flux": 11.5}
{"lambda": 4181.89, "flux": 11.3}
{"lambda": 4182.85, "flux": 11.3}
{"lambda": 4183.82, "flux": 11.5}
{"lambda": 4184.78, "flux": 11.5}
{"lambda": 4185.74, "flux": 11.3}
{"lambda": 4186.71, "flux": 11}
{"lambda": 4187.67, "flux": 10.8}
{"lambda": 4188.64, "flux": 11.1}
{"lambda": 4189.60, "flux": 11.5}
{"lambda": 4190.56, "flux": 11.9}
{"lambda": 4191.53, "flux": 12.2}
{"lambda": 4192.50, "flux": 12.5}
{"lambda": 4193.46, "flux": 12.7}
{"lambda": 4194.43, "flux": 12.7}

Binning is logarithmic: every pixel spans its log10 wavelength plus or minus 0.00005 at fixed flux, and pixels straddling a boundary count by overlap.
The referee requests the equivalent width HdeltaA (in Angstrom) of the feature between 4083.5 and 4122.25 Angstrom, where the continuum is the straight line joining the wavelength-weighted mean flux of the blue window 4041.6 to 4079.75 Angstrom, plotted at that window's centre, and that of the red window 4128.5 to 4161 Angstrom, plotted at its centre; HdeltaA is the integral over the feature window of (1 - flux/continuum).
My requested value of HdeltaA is 1.8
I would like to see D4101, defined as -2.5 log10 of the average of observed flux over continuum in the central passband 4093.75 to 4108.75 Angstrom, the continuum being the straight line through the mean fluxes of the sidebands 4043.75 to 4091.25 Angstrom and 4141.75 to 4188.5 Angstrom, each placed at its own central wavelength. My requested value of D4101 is 0.19 mag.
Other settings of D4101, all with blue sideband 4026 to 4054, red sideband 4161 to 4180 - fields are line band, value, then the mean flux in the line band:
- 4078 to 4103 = 0.063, 10.9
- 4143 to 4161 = 0.012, 11.5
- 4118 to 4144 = -0.025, 11.9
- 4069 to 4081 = 0.050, 11.1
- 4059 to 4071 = -0.006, 11.6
